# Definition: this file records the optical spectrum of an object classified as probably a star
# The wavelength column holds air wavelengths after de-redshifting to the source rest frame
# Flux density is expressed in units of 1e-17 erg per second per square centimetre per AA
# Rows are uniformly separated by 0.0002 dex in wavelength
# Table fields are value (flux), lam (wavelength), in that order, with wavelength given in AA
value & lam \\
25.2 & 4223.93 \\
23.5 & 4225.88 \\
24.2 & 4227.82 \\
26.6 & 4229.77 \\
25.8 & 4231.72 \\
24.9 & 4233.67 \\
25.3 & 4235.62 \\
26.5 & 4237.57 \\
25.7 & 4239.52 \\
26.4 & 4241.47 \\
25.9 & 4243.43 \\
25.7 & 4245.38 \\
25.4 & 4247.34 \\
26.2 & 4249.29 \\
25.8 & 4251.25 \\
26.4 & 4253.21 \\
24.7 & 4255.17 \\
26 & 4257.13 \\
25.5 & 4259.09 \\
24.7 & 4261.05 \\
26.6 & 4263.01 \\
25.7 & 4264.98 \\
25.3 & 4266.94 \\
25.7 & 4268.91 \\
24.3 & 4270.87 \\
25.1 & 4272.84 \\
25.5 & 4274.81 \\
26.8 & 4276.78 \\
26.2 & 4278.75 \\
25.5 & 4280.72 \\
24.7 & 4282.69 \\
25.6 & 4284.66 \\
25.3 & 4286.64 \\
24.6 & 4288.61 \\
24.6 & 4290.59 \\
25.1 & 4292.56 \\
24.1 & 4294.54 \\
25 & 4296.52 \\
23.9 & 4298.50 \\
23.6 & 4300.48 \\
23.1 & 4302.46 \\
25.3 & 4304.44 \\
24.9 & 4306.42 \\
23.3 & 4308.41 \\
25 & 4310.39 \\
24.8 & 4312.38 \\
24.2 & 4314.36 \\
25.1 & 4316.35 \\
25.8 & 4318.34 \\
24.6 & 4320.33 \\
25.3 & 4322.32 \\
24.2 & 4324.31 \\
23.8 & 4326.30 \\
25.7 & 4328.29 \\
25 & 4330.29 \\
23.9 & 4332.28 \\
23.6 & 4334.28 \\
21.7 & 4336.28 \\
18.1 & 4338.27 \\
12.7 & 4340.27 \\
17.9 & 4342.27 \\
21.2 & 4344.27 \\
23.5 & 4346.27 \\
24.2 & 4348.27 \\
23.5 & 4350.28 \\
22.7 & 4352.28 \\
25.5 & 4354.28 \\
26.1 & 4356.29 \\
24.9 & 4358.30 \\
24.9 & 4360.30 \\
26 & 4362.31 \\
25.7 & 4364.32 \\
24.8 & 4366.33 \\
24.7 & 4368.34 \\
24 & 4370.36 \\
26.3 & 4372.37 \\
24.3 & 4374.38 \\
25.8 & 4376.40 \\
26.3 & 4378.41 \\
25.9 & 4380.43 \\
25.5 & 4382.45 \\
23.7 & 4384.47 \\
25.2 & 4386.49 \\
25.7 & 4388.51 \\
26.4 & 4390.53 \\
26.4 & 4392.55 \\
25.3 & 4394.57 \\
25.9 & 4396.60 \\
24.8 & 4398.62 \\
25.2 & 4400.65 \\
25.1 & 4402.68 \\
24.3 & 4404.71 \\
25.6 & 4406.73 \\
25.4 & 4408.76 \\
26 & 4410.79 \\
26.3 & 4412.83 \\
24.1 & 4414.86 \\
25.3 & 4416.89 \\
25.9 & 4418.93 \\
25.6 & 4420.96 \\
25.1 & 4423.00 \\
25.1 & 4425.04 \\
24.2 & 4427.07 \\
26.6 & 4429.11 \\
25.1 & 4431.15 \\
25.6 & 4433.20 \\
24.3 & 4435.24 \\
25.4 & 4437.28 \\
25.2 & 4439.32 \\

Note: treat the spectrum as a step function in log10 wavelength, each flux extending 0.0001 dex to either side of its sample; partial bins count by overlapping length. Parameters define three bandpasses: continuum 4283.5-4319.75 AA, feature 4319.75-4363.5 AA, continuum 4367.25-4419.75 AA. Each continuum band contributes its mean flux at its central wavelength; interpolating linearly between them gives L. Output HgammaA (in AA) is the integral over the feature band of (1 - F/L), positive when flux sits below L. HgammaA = 3.2 AA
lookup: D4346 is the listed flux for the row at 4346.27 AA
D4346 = 23.5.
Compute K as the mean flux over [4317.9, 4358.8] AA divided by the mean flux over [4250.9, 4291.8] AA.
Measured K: 0.90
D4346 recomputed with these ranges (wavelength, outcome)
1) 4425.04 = 25.1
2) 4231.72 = 25.8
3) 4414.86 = 24.1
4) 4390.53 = 26.4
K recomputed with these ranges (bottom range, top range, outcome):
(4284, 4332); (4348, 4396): 1.02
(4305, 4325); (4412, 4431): 1.02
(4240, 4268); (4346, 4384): 0.97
